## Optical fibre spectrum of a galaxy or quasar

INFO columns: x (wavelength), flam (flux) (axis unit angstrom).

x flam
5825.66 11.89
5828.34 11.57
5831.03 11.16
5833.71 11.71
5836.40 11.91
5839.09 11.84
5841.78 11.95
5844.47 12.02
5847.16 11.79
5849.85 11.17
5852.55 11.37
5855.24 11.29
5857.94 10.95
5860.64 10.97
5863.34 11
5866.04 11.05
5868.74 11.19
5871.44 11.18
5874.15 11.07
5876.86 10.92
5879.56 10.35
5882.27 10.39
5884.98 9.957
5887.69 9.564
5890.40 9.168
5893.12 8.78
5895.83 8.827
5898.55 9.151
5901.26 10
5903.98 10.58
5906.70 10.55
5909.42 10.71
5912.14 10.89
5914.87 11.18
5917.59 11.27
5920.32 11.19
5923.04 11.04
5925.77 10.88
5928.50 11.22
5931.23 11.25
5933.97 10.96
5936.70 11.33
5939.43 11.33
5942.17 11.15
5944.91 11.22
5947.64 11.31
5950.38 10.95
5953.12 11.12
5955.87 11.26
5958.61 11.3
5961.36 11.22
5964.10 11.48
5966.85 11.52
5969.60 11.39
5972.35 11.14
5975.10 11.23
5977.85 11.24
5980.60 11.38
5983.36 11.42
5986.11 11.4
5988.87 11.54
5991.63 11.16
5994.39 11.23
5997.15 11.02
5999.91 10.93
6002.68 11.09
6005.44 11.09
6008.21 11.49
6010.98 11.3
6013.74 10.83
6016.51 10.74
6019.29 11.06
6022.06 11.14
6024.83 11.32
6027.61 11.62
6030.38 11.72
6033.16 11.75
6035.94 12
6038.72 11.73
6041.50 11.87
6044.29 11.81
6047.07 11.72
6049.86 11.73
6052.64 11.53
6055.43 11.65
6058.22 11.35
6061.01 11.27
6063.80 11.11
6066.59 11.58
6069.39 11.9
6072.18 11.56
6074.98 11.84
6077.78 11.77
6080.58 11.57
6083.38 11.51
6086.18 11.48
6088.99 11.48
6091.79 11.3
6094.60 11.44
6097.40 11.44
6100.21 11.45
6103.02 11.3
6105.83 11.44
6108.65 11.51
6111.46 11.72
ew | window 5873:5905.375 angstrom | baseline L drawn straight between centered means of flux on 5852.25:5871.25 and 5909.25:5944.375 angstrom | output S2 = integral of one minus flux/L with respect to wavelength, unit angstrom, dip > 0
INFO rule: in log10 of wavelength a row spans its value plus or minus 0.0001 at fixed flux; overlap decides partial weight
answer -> 3.6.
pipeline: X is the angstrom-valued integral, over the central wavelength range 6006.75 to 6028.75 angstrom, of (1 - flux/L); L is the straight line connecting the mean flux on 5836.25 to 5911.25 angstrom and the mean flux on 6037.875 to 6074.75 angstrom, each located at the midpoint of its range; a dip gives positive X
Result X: 0.4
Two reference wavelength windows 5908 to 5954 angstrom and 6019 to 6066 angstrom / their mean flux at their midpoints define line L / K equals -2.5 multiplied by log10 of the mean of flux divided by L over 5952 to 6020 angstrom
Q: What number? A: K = 0.01 mag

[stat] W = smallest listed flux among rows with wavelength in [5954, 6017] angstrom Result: 10.74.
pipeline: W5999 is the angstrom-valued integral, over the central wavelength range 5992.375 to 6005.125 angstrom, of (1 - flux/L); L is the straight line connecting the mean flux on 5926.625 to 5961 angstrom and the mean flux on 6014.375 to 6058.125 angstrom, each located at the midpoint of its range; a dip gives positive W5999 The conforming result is 0.4 angstrom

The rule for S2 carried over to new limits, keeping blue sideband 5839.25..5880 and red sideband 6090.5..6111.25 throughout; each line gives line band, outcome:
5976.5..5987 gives 0.0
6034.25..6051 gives -0.6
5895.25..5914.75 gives 1.8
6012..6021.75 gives 0.4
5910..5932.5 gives 0.4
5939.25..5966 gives 0.2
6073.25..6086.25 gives -0.3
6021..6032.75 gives -0.1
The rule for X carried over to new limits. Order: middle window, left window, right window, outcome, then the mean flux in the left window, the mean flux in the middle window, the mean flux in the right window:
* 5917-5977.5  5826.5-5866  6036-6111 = 1.55 angstrom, 11.5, 11.2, 11.6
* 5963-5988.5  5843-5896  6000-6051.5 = -0.38 angstrom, 10.7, 11.4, 11.4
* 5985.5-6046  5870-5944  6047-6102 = -0.92 angstrom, 10.6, 11.4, 11.5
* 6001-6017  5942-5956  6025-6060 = 0.55 angstrom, 11.2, 11.1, 11.7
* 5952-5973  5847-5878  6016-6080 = 0.11 angstrom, 11.1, 11.3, 11.6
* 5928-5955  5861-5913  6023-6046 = -0.92 angstrom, 10.3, 11.2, 11.7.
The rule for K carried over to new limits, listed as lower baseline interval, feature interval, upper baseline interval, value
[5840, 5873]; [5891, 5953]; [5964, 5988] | 0.06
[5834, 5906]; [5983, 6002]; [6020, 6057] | 0.02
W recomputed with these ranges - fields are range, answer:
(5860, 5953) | 8.78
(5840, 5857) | 11.17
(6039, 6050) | 11.72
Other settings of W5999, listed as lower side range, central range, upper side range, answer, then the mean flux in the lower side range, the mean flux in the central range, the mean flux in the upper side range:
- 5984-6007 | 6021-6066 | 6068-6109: -0.9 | 11.2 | 11.6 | 11.5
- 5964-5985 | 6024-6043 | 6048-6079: -0.4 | 11.3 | 11.7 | 11.6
